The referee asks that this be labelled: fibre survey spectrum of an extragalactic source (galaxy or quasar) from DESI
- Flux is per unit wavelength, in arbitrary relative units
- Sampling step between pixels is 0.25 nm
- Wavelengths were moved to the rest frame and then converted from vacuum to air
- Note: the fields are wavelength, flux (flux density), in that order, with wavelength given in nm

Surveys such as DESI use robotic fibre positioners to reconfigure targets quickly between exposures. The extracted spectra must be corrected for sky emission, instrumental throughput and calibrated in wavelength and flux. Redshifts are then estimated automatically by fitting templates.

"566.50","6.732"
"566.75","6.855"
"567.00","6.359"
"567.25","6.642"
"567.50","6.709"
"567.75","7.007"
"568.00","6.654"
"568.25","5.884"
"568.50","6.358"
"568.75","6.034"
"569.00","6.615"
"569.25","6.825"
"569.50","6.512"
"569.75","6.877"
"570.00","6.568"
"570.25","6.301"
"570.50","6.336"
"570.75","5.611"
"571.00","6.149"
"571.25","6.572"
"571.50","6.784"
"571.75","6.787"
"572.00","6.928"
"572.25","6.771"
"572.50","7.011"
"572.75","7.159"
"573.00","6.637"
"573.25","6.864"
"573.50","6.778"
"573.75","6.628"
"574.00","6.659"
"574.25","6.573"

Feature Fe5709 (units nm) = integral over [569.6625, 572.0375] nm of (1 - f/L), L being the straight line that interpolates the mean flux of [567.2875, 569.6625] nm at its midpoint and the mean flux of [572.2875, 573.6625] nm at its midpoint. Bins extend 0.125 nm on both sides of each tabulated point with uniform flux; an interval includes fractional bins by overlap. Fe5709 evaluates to 0.08 nm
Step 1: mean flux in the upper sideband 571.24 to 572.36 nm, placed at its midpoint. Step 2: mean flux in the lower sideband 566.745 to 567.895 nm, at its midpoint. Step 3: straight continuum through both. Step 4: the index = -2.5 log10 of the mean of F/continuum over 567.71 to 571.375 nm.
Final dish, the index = 0.06 mag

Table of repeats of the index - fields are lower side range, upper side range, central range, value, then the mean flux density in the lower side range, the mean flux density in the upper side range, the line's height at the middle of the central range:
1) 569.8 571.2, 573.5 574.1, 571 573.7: -0.05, 6.25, 6.67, 6.49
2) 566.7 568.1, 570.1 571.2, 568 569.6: 0.01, 6.7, 6.14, 6.46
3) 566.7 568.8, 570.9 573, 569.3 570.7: 0.03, 6.5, 6.77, 6.65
